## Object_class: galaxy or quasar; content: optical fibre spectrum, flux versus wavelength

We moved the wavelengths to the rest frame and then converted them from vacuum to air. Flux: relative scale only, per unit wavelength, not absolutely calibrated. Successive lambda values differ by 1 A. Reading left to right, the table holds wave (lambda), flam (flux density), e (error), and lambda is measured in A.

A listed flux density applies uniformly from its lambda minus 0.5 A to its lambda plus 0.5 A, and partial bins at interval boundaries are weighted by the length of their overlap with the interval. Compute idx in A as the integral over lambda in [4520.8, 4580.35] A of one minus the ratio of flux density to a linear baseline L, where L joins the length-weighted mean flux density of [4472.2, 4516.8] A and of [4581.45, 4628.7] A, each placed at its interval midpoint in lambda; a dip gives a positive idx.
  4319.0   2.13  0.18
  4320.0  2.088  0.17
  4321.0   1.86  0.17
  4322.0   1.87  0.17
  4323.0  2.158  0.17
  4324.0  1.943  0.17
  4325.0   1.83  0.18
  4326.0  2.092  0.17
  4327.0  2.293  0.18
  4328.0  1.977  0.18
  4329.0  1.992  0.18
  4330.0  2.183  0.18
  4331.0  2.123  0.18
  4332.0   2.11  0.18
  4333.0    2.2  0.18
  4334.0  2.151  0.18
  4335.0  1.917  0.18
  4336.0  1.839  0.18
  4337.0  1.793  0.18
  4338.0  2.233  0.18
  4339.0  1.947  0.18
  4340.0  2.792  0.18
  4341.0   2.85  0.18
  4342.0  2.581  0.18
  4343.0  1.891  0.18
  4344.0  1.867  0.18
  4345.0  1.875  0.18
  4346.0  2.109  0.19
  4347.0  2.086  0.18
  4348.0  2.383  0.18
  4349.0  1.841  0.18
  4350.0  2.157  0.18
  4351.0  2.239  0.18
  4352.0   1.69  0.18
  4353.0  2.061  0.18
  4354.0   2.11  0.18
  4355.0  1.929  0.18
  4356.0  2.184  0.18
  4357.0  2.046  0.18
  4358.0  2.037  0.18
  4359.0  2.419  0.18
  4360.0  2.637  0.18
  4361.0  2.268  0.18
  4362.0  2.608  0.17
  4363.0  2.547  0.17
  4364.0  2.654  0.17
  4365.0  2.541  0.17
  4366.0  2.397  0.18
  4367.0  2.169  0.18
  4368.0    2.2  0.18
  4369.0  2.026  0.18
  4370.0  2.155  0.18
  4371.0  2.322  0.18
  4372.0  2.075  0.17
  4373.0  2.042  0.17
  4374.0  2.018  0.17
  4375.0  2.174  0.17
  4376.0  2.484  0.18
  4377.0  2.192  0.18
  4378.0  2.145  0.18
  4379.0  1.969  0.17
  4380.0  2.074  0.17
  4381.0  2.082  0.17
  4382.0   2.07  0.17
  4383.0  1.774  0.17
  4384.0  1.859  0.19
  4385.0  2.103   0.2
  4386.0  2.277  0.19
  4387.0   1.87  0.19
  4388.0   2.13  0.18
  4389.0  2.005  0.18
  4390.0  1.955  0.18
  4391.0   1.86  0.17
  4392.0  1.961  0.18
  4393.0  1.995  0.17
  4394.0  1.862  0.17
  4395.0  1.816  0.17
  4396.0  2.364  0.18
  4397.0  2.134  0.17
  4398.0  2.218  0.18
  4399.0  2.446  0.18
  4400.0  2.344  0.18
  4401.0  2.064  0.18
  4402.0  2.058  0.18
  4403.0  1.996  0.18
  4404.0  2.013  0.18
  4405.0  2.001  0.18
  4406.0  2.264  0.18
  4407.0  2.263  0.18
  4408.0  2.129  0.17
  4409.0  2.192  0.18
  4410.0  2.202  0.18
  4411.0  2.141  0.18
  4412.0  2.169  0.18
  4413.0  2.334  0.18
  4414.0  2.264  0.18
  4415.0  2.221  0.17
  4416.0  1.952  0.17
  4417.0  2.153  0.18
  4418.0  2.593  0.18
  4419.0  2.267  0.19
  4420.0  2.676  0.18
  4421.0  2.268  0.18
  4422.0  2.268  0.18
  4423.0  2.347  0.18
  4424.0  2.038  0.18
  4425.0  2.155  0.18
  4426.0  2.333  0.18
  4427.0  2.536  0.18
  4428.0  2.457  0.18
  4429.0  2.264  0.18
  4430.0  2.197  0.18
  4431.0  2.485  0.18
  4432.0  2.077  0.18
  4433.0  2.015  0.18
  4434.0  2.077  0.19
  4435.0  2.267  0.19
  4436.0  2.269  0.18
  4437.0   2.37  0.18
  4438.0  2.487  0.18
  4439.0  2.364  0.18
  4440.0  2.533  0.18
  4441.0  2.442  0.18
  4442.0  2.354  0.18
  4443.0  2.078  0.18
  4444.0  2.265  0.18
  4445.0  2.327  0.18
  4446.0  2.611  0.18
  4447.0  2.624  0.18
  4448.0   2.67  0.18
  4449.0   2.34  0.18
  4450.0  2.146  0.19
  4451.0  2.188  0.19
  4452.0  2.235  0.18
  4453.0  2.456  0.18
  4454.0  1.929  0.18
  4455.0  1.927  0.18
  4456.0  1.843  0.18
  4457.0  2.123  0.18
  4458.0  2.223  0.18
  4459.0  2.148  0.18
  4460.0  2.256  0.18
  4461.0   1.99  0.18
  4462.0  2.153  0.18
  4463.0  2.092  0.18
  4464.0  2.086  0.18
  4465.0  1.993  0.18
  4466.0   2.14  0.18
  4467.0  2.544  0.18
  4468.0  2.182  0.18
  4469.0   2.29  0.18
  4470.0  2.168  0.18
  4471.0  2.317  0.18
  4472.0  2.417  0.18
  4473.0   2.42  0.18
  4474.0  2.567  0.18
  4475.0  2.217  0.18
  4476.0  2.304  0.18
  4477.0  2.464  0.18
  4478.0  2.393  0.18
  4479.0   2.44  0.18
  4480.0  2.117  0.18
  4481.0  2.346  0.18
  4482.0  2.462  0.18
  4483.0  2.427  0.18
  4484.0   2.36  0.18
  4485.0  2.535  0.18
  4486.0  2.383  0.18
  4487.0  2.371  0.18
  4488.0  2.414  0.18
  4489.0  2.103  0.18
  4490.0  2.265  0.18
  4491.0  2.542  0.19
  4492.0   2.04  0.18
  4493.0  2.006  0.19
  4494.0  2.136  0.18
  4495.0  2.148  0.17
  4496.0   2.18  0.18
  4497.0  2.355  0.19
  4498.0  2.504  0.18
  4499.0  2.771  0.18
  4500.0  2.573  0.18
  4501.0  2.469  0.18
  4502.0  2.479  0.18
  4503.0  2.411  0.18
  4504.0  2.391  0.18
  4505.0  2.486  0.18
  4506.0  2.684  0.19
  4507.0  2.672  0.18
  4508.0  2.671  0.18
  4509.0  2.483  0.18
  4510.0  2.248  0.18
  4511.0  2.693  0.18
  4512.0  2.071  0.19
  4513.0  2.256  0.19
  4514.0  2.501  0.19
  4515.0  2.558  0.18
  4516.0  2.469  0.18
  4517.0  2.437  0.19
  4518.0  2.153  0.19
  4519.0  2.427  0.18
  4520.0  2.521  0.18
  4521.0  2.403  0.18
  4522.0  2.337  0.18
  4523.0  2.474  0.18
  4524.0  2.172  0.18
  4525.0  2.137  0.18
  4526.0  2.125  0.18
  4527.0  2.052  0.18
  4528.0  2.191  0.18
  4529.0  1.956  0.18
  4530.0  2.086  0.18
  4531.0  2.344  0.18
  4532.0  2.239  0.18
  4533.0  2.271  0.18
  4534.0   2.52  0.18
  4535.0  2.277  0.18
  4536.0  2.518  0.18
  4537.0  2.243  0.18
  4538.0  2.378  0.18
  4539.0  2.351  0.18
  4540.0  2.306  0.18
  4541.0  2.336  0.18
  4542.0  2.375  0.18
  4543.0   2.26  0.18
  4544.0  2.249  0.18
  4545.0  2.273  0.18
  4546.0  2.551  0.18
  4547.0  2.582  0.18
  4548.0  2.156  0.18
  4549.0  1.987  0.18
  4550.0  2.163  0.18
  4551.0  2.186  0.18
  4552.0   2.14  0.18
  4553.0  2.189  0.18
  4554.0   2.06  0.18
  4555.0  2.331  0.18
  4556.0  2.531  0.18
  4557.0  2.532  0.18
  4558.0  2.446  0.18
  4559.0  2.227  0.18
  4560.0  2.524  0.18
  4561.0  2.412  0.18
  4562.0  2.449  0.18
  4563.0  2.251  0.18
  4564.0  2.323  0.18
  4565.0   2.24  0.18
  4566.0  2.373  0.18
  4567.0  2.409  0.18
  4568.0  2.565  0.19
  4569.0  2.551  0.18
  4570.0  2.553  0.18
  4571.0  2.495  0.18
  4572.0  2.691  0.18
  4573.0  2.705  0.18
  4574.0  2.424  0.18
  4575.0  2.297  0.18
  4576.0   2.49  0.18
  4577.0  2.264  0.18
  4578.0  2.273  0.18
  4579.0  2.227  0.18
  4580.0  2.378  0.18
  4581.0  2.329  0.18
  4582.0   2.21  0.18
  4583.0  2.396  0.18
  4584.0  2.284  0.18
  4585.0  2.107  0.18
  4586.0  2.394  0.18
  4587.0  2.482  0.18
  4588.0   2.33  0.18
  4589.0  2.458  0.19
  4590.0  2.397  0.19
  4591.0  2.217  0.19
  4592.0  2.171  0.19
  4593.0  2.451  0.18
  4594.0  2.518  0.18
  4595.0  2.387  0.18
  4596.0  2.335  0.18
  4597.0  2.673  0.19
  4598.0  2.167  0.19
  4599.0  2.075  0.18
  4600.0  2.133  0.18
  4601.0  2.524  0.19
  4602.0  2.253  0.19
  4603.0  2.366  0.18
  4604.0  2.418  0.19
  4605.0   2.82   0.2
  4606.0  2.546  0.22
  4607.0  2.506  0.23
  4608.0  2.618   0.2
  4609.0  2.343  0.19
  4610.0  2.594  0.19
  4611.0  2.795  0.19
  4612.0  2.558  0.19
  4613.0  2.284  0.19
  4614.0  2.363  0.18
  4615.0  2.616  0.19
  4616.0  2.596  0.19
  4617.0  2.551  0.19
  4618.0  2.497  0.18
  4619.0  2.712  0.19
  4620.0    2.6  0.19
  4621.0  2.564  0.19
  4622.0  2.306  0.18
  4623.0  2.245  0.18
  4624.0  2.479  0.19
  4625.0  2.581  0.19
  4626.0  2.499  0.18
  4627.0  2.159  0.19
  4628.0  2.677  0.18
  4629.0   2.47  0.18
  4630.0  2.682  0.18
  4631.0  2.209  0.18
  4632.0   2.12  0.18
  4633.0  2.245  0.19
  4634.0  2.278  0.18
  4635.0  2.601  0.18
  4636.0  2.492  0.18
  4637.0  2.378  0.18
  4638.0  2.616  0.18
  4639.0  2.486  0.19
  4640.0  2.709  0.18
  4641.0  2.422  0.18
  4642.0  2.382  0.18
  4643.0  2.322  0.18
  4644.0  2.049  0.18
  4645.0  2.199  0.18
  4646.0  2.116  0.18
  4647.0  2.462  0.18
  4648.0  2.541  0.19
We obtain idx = 2.1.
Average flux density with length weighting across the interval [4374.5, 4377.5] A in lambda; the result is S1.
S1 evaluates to 2.28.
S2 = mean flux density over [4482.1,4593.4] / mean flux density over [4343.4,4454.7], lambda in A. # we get 1.1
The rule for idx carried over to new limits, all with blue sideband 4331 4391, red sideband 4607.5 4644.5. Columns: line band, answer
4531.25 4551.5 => 0.4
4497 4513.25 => -1.2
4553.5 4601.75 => 0.6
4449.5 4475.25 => 0.9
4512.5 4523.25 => -0.3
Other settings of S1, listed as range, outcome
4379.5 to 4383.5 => 2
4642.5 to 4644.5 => 2.19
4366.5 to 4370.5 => 2.14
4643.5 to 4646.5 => 2.12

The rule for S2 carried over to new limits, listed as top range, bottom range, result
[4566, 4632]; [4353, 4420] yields 1.12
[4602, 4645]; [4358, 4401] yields 1.14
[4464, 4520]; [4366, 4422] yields 1.11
